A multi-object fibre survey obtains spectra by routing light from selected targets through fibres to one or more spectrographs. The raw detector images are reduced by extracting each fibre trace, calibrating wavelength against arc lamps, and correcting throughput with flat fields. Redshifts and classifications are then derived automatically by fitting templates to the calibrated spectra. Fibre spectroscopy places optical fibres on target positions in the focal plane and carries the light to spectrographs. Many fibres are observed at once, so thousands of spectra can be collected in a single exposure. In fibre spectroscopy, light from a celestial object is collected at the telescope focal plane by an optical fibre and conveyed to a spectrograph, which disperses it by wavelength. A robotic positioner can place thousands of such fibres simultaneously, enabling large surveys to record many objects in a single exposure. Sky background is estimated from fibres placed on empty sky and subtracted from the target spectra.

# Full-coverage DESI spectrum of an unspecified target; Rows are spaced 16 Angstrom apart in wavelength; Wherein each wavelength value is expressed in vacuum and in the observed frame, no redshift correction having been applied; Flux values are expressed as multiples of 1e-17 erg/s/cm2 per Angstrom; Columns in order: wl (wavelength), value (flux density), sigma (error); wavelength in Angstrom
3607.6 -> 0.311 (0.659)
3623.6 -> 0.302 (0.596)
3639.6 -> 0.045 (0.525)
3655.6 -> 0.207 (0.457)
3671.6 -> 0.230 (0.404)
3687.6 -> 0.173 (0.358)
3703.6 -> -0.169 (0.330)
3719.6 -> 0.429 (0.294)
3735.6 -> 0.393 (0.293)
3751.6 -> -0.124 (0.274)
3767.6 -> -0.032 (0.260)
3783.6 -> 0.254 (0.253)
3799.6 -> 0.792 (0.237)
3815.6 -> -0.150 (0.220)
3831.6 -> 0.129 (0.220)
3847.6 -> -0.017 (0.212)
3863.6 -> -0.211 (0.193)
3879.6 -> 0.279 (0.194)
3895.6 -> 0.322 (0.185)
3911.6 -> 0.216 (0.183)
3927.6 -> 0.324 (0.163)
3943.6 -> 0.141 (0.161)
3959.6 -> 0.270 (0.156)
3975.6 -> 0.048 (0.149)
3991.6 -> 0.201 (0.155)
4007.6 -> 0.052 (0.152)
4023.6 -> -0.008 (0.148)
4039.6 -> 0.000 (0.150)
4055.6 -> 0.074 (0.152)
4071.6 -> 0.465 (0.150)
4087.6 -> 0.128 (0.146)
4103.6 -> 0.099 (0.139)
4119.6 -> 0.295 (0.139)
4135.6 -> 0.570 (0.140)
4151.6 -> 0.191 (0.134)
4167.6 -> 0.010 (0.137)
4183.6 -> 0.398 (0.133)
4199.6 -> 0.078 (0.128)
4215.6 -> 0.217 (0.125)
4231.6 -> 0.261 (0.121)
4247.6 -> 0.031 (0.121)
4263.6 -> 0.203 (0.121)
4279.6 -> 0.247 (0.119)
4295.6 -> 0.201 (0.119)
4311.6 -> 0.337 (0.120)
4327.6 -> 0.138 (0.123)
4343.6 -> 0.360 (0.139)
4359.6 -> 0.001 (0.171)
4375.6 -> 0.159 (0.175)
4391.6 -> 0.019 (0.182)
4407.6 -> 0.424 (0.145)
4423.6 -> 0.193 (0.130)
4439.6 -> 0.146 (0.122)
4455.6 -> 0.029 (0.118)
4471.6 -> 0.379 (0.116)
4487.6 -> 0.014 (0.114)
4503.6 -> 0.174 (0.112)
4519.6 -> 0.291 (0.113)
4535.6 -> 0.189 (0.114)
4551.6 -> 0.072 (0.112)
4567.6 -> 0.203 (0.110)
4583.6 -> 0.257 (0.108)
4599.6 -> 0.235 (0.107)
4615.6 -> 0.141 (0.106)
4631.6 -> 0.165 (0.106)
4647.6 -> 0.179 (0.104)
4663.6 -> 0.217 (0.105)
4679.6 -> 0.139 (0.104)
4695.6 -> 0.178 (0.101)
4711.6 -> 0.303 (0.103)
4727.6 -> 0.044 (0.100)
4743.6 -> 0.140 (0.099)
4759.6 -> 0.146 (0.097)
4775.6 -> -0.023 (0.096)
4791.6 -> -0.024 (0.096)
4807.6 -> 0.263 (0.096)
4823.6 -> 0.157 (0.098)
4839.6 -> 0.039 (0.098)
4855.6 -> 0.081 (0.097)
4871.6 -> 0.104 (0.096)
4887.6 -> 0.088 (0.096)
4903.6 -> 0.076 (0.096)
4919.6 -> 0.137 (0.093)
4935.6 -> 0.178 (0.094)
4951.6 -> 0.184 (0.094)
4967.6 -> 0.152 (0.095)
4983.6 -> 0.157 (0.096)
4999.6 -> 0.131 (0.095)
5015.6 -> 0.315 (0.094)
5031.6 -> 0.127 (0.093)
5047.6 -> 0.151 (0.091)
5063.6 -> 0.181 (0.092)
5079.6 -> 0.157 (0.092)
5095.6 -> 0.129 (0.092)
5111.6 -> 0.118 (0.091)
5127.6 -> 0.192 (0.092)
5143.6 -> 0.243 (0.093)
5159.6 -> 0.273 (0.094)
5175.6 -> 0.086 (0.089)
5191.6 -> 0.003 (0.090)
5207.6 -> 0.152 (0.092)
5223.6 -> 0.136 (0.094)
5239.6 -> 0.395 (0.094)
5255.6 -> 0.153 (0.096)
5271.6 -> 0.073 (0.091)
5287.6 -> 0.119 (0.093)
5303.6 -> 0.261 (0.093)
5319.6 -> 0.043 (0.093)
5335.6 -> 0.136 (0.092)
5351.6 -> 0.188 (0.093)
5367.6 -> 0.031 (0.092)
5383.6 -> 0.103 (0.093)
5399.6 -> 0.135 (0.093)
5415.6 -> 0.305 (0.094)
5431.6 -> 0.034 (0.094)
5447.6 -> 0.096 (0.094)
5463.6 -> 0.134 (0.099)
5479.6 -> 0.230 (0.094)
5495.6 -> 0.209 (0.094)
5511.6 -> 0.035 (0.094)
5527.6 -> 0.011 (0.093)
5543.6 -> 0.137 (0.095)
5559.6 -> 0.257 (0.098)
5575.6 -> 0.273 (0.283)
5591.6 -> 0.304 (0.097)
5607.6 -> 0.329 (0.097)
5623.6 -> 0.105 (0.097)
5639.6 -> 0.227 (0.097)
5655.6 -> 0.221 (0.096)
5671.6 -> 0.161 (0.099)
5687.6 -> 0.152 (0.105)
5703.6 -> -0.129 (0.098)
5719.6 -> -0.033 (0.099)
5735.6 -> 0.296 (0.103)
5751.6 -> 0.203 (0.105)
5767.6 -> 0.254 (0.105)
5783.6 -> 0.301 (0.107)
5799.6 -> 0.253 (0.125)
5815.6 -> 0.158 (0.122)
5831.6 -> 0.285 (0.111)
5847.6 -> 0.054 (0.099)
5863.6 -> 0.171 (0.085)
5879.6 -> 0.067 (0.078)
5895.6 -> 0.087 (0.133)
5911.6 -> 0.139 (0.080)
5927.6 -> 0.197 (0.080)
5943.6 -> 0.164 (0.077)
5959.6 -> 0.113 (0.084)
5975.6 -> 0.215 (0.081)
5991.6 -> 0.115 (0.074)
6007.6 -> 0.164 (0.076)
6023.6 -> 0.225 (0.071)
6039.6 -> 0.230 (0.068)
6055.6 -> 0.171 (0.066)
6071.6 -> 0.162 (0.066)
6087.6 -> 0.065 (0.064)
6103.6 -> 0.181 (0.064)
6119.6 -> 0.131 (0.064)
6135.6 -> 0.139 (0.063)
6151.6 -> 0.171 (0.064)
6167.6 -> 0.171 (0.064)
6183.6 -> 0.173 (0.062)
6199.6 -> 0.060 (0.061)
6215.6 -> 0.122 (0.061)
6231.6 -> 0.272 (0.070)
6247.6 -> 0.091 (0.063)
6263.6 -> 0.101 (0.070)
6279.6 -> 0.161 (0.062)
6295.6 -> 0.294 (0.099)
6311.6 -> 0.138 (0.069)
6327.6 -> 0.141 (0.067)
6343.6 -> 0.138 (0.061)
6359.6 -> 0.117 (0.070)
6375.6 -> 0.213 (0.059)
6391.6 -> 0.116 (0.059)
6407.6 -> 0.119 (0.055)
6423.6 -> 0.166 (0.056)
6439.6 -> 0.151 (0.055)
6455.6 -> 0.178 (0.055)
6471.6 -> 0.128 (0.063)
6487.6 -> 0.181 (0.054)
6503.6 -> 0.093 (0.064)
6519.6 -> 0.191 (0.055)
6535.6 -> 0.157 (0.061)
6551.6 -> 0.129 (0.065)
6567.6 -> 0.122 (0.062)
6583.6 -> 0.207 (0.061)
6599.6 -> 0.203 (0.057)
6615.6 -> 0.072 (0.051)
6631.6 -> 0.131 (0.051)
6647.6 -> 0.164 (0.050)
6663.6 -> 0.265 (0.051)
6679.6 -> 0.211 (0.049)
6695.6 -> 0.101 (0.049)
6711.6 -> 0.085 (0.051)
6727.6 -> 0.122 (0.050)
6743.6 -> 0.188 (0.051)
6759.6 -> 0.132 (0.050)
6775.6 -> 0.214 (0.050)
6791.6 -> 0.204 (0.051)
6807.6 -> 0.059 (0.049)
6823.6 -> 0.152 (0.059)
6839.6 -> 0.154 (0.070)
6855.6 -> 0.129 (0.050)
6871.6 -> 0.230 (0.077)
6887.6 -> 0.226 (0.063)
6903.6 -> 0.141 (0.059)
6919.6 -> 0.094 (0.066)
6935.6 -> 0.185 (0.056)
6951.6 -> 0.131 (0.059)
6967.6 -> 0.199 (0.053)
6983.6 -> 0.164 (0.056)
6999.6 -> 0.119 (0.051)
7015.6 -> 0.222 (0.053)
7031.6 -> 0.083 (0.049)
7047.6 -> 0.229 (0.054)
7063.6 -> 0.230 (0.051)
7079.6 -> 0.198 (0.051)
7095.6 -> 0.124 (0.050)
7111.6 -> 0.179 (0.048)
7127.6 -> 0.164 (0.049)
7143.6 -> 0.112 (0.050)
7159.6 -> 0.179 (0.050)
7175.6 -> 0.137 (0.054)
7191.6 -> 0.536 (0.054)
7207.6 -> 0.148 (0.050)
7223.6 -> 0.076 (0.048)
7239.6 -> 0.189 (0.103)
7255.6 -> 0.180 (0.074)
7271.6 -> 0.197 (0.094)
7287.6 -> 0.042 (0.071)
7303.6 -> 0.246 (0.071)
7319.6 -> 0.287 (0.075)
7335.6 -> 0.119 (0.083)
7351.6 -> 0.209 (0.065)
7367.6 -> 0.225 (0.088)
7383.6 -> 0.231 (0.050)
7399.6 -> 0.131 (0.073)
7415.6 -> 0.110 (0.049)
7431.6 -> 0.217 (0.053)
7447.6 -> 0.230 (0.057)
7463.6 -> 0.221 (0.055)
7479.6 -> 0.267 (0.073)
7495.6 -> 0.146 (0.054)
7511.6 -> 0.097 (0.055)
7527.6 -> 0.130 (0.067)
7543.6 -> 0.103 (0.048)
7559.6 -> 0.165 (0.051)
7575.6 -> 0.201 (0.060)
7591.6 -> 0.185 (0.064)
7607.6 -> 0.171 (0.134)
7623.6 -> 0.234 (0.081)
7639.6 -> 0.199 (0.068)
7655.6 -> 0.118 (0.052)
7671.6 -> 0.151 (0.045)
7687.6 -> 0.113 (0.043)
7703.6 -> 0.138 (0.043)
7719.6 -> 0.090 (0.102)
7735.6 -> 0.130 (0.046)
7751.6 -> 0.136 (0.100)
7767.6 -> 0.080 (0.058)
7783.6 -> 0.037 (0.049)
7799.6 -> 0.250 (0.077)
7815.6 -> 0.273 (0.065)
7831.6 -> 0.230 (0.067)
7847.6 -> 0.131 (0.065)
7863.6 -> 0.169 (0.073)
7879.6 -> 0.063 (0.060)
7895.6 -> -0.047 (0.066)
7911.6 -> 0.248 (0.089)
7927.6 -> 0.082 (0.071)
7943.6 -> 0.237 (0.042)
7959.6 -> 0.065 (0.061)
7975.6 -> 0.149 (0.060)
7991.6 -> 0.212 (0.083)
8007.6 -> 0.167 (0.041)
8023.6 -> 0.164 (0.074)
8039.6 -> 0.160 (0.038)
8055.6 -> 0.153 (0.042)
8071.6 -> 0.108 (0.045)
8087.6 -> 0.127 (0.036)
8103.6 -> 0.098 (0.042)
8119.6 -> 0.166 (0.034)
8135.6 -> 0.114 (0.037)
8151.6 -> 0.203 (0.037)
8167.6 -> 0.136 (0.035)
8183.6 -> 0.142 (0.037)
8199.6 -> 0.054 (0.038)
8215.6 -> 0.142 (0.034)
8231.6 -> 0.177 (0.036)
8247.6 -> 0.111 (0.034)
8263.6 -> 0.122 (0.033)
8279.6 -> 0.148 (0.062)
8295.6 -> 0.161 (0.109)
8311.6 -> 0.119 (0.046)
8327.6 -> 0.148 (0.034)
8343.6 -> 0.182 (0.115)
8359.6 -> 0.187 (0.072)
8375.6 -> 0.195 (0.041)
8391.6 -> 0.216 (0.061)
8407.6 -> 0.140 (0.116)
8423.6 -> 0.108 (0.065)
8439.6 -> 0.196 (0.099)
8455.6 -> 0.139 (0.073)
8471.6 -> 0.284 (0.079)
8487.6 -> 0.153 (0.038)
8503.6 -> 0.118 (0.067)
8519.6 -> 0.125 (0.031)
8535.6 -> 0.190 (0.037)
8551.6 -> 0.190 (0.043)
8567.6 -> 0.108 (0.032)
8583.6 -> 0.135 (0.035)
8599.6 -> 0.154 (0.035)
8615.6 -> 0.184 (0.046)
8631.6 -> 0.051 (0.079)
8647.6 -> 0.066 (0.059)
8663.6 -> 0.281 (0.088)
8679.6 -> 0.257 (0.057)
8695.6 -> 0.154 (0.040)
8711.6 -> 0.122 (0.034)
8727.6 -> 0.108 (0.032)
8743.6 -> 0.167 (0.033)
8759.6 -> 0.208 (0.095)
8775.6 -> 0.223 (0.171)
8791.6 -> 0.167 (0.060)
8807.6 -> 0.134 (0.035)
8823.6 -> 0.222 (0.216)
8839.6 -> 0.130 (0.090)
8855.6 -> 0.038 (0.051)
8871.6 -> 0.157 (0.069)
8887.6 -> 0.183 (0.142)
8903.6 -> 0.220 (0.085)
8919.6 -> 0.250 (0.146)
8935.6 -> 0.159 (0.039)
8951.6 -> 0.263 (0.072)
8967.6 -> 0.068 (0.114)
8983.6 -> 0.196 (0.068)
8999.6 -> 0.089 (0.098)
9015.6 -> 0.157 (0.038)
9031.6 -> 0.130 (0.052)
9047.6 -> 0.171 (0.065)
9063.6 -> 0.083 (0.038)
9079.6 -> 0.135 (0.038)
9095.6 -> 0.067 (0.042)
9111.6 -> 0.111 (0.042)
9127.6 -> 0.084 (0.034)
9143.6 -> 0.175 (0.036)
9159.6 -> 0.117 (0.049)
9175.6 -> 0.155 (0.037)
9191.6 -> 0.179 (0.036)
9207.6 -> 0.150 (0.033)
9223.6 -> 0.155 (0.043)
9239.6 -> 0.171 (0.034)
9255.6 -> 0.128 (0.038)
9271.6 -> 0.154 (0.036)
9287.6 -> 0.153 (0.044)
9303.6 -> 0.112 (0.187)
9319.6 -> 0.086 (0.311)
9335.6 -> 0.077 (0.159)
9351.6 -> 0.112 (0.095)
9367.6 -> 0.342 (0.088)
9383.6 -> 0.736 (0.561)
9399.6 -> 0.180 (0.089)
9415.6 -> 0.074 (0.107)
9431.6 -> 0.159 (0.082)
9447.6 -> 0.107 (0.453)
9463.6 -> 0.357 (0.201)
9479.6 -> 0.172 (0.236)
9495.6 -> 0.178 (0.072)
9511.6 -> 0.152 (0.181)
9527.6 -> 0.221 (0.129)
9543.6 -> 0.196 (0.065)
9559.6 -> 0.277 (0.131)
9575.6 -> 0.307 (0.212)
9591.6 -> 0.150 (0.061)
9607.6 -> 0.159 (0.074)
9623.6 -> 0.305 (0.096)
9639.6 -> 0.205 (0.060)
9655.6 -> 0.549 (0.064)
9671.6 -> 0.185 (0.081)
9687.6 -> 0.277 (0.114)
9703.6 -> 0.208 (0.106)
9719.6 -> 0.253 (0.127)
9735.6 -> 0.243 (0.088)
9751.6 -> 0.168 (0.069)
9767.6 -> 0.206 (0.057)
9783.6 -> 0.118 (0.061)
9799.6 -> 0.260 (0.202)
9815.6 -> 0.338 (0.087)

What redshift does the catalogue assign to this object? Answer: 0.93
